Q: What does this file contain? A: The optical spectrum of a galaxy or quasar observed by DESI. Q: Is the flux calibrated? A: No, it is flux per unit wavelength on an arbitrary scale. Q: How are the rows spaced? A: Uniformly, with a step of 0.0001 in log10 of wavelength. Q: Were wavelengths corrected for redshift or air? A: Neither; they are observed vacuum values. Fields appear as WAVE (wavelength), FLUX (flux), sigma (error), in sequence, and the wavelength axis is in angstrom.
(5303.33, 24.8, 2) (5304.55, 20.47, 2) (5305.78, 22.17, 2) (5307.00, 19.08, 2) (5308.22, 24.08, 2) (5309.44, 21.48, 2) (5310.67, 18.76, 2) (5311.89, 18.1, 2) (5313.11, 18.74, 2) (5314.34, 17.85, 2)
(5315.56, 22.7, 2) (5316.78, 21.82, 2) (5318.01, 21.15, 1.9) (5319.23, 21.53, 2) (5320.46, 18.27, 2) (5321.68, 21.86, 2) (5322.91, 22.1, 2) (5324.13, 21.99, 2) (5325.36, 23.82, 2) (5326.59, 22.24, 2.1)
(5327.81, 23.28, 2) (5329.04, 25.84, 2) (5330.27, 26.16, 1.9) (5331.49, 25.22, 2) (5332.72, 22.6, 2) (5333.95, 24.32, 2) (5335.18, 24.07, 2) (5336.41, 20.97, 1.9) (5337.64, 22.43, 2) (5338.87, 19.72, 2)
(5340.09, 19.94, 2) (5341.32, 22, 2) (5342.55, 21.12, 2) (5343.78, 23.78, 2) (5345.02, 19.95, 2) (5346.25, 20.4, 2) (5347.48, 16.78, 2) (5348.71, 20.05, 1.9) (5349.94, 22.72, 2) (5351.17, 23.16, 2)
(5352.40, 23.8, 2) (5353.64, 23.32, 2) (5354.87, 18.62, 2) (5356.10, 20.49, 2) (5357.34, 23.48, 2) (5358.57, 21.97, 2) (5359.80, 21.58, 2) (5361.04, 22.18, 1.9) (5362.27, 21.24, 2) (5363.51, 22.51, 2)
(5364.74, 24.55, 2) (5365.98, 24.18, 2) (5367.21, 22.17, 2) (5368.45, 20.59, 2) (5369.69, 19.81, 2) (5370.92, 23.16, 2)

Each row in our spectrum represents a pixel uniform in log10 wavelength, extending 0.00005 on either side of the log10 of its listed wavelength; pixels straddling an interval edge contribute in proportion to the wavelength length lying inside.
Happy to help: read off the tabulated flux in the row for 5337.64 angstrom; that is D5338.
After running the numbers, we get 22.43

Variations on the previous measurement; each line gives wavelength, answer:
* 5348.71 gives 20.05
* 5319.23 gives 21.53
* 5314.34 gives 17.85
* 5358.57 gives 21.97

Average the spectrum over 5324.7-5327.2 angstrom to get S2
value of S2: 23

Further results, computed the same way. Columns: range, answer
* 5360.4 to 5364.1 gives 21.9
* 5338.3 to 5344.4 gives 21.3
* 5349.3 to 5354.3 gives 23.2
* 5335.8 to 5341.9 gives 21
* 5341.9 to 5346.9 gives 21.3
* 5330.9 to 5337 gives 23.4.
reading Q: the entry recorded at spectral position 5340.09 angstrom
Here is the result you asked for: 19.94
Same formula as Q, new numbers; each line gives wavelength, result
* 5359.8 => 21.58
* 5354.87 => 18.62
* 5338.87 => 19.72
